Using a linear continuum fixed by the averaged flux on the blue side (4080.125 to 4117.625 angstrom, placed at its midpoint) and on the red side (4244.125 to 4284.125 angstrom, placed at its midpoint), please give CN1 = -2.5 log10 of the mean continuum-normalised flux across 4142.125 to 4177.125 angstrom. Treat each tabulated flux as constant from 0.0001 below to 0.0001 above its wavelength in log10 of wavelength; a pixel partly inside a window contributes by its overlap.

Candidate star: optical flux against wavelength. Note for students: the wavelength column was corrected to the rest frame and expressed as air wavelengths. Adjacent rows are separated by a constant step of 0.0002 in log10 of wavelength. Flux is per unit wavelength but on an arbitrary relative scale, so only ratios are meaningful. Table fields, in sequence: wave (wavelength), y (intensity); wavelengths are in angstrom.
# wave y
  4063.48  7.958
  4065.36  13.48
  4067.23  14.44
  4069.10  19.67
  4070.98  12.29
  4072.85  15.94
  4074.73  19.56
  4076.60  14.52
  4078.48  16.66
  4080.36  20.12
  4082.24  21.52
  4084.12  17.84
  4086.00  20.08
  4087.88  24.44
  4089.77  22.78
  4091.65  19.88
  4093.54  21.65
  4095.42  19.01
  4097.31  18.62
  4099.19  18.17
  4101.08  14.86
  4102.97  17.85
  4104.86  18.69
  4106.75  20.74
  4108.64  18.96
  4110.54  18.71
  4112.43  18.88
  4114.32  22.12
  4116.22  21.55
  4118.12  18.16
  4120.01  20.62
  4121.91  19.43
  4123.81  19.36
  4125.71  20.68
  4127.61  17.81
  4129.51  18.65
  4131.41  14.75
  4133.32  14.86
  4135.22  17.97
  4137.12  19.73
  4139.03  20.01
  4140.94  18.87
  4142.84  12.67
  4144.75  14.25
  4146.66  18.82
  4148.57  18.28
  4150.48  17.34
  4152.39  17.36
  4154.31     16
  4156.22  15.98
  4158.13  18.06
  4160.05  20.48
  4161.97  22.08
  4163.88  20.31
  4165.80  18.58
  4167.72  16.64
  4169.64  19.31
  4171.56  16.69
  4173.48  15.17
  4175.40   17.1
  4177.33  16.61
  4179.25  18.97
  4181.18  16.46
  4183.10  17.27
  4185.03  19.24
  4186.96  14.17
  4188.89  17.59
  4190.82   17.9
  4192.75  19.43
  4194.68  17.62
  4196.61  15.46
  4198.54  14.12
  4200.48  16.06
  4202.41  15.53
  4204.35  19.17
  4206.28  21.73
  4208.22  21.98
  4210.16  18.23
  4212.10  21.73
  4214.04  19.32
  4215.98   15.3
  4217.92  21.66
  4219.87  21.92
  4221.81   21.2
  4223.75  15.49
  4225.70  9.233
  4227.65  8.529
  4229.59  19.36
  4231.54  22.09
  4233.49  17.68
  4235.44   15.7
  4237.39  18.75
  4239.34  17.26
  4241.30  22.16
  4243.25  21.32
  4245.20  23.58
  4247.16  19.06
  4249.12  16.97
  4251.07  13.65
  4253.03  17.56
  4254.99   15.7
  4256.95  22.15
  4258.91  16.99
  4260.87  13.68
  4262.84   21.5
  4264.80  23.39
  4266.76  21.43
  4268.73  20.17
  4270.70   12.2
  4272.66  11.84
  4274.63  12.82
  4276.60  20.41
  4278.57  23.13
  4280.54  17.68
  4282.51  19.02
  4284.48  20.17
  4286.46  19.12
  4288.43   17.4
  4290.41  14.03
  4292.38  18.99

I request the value 0.10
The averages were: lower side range 19.8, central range 17.5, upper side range 18.2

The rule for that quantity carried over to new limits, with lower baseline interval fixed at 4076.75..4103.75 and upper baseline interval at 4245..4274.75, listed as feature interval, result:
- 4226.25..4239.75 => 0.07 mag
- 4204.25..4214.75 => -0.13 mag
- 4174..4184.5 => 0.07 mag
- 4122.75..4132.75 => 0.05 mag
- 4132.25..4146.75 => 0.11 mag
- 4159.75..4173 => -0.02 mag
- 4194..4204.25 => 0.14 mag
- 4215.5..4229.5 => 0.10 mag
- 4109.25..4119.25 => -0.04 mag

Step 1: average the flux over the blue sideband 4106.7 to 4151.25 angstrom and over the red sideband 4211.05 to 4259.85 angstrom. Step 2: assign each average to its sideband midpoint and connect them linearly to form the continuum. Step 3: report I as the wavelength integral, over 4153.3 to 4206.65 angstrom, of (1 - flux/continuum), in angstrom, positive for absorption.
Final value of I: 2.1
